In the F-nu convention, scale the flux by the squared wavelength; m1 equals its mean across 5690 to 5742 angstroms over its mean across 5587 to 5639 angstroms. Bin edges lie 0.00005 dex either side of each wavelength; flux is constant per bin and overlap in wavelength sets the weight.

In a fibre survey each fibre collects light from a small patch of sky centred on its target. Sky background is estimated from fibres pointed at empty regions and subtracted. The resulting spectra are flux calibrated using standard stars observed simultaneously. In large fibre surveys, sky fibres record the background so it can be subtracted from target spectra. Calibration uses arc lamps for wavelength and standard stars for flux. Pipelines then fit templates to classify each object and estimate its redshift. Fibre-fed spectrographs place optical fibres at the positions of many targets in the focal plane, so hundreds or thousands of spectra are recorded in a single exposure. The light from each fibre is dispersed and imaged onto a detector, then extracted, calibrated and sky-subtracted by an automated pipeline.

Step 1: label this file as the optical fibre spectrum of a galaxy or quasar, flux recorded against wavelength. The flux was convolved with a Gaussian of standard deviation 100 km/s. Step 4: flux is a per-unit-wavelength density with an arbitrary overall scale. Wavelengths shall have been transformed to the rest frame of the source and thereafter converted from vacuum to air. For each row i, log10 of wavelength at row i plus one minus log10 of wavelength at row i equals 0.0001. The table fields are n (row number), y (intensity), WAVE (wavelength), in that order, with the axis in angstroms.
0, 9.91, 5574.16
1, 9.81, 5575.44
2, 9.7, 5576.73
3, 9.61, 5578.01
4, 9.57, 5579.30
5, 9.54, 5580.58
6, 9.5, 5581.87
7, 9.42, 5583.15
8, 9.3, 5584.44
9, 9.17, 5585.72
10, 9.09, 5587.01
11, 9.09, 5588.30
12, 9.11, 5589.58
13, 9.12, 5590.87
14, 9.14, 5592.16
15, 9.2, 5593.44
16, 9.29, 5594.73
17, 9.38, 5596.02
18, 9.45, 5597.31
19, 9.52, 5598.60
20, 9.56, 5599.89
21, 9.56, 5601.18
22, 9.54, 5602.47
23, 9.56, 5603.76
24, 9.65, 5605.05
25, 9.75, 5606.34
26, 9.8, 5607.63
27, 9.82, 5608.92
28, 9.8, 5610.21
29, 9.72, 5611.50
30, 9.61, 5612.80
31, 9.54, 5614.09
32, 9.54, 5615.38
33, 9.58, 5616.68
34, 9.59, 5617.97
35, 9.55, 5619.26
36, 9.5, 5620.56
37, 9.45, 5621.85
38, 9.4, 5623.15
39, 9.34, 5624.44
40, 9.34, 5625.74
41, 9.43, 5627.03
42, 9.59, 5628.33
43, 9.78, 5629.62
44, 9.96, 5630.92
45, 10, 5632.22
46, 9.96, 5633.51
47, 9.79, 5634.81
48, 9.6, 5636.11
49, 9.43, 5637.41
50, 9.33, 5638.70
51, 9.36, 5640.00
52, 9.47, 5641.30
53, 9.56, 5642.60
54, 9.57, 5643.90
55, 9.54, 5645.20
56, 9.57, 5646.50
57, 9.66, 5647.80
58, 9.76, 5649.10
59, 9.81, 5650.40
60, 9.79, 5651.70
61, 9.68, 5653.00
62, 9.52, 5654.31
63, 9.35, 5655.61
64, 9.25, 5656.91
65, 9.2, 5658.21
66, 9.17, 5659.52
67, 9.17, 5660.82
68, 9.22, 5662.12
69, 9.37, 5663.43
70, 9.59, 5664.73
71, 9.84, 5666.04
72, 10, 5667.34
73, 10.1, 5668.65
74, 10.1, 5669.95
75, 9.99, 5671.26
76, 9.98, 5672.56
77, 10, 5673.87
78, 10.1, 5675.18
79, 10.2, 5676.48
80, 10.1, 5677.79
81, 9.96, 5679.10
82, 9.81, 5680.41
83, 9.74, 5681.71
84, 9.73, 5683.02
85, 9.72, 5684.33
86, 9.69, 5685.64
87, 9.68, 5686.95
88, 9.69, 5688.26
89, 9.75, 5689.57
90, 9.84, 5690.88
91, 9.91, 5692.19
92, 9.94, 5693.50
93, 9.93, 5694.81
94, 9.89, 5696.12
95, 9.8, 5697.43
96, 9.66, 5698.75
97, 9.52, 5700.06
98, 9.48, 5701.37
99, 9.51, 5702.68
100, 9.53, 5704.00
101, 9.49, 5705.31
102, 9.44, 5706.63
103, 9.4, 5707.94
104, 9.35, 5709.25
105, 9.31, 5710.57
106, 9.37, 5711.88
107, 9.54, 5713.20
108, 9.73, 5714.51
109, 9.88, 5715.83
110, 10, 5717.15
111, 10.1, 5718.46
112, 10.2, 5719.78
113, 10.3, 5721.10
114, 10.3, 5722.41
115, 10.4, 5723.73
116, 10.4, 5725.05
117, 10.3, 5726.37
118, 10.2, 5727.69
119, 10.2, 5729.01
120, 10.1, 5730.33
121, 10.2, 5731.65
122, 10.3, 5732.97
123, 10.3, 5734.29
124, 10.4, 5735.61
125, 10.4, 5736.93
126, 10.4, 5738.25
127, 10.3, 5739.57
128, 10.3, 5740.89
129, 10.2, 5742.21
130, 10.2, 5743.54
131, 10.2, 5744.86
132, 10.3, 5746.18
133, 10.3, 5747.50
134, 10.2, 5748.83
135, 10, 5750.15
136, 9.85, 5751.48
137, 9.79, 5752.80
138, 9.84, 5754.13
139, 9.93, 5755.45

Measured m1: 1.08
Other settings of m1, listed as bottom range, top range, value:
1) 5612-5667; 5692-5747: 1.07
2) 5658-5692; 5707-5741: 1.05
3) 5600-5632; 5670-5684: 1.06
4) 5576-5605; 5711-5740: 1.13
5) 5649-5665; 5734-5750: 1.12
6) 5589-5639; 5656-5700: 1.05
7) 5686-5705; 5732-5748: 1.08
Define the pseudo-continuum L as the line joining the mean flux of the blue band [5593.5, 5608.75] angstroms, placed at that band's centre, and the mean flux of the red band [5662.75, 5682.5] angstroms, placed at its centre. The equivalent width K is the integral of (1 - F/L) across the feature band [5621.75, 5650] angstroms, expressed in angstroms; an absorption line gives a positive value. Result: 0.40 angstroms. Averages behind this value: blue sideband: 9.54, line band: 9.59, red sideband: 9.92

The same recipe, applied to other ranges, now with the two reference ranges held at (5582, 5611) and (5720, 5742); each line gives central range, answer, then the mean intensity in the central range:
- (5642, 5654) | 0.13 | 9.65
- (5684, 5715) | 1.42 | 9.63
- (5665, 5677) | -0.13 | 10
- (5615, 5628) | 0.16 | 9.47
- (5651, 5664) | 0.59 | 9.37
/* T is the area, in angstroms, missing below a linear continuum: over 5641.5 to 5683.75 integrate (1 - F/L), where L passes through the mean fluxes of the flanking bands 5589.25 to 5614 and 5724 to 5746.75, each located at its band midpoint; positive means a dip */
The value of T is 0.7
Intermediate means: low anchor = 9.51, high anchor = 10.3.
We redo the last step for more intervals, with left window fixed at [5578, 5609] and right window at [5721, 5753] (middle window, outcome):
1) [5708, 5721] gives 0.49 angstroms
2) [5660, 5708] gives 0.87 angstroms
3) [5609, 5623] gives -0.06 angstroms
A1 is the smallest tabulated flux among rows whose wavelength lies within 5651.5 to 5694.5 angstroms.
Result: 9.17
